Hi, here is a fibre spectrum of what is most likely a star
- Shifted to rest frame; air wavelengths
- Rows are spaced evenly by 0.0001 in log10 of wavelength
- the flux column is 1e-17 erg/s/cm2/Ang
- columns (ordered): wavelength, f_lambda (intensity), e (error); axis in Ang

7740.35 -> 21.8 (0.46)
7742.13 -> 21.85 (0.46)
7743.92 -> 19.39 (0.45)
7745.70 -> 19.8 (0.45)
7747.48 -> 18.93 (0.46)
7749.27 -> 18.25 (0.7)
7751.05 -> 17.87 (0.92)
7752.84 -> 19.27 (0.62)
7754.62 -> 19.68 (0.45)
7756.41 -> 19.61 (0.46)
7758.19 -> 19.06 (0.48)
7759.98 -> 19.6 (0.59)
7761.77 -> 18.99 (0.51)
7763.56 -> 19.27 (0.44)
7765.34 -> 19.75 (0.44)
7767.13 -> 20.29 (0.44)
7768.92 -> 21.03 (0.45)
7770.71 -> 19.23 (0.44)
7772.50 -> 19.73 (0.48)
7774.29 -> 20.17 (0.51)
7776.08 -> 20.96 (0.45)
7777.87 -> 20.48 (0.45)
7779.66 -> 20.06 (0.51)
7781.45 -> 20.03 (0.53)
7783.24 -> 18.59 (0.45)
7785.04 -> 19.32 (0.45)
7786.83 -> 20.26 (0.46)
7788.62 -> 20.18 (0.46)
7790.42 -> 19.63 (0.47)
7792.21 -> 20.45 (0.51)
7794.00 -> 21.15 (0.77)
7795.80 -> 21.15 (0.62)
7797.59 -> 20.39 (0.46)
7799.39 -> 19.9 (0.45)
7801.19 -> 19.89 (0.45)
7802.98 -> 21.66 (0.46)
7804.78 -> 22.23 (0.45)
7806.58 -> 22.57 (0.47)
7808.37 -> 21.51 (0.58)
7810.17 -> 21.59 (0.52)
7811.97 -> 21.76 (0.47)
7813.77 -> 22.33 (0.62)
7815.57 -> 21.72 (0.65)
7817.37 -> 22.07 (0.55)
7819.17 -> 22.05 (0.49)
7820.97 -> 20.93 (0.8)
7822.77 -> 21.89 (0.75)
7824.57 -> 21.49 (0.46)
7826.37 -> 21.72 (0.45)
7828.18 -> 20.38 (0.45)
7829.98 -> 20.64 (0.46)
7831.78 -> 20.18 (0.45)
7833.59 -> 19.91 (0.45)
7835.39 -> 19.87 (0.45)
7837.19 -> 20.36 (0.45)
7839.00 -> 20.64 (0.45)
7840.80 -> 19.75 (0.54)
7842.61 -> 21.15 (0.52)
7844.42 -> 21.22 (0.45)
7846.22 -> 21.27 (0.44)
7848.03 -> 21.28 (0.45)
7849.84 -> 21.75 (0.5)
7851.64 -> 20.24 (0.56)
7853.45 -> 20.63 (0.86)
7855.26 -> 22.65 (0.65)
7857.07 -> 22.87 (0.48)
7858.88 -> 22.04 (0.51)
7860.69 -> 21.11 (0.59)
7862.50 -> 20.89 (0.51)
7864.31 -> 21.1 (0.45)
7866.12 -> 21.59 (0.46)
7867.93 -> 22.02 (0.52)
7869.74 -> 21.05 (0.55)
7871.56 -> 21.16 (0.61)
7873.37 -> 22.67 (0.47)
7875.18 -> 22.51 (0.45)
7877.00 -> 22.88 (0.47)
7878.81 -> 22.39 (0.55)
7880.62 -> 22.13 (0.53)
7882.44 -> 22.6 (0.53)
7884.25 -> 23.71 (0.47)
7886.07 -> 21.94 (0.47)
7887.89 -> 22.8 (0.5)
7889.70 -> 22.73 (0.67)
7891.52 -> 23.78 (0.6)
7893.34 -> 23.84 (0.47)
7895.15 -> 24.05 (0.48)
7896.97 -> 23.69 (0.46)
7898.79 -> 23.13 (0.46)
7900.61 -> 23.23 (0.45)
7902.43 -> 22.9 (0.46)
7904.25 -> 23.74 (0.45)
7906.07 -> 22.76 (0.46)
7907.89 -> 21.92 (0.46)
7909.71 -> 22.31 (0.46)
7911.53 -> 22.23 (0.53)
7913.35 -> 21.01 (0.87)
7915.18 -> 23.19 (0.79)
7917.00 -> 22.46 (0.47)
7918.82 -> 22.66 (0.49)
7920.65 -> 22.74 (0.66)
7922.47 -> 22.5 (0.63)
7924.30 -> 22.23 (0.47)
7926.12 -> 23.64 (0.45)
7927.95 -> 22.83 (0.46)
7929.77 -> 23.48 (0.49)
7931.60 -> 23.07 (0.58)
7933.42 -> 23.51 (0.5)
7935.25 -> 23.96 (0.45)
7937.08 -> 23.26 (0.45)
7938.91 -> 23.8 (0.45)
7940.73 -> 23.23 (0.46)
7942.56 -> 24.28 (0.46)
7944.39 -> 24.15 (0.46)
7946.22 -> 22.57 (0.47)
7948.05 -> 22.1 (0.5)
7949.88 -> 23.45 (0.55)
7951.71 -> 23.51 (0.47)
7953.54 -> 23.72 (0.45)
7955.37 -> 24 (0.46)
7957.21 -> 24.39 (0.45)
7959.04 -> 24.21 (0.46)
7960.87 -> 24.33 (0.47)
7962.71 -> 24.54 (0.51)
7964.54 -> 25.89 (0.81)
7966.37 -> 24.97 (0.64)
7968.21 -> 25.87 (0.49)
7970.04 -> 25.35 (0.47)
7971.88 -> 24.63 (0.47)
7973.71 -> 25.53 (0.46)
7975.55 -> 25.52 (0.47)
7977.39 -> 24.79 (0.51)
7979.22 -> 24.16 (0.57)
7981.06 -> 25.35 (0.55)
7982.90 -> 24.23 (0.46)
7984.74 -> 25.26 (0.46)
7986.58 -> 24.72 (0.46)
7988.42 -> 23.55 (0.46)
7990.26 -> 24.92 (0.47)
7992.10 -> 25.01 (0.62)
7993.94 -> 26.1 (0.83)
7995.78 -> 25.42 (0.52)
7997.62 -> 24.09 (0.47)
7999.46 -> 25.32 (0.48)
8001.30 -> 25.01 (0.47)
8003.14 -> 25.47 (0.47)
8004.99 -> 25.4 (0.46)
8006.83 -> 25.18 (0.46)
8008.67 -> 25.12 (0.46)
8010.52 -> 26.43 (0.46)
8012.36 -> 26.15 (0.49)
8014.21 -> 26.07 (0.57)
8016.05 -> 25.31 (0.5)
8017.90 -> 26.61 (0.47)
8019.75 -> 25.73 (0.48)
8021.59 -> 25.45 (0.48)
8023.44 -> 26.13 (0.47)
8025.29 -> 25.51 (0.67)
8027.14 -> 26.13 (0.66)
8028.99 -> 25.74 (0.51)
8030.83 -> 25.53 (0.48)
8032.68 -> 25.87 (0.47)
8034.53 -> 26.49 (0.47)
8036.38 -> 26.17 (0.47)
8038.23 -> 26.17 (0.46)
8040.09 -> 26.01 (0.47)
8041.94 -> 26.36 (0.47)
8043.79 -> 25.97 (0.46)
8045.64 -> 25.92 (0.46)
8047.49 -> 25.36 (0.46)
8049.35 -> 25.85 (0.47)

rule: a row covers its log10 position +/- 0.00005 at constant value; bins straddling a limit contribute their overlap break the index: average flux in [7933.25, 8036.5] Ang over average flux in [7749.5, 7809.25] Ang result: 1.24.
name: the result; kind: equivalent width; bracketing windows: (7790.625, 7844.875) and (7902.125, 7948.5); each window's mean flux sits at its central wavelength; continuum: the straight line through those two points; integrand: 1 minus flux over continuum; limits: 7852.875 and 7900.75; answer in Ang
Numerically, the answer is -0.7 Ang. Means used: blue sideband 21.1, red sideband 23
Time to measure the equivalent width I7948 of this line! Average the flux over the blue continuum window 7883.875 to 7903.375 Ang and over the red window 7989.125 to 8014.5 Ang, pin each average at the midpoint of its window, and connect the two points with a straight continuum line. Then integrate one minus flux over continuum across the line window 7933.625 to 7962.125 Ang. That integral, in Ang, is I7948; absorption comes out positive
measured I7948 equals 0.8 Ang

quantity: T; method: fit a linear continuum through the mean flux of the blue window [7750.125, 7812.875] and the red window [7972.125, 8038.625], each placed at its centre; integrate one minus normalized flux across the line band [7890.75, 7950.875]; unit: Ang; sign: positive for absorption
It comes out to 0.9 Ang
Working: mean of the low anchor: 20.2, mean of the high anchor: 25.4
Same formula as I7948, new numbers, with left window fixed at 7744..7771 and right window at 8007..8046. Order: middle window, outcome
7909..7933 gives 0.72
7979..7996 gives 0.07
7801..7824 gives -1.16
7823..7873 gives 1.12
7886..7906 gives -0.47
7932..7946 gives 0.08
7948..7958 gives 0.21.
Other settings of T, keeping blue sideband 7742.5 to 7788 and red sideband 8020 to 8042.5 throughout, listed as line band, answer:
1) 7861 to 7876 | 0.3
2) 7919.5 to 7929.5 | 0.2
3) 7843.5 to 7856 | 0.2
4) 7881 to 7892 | -0.2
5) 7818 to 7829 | -0.2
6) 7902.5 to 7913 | 0.2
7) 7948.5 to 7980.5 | -0.3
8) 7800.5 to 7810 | -0.5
